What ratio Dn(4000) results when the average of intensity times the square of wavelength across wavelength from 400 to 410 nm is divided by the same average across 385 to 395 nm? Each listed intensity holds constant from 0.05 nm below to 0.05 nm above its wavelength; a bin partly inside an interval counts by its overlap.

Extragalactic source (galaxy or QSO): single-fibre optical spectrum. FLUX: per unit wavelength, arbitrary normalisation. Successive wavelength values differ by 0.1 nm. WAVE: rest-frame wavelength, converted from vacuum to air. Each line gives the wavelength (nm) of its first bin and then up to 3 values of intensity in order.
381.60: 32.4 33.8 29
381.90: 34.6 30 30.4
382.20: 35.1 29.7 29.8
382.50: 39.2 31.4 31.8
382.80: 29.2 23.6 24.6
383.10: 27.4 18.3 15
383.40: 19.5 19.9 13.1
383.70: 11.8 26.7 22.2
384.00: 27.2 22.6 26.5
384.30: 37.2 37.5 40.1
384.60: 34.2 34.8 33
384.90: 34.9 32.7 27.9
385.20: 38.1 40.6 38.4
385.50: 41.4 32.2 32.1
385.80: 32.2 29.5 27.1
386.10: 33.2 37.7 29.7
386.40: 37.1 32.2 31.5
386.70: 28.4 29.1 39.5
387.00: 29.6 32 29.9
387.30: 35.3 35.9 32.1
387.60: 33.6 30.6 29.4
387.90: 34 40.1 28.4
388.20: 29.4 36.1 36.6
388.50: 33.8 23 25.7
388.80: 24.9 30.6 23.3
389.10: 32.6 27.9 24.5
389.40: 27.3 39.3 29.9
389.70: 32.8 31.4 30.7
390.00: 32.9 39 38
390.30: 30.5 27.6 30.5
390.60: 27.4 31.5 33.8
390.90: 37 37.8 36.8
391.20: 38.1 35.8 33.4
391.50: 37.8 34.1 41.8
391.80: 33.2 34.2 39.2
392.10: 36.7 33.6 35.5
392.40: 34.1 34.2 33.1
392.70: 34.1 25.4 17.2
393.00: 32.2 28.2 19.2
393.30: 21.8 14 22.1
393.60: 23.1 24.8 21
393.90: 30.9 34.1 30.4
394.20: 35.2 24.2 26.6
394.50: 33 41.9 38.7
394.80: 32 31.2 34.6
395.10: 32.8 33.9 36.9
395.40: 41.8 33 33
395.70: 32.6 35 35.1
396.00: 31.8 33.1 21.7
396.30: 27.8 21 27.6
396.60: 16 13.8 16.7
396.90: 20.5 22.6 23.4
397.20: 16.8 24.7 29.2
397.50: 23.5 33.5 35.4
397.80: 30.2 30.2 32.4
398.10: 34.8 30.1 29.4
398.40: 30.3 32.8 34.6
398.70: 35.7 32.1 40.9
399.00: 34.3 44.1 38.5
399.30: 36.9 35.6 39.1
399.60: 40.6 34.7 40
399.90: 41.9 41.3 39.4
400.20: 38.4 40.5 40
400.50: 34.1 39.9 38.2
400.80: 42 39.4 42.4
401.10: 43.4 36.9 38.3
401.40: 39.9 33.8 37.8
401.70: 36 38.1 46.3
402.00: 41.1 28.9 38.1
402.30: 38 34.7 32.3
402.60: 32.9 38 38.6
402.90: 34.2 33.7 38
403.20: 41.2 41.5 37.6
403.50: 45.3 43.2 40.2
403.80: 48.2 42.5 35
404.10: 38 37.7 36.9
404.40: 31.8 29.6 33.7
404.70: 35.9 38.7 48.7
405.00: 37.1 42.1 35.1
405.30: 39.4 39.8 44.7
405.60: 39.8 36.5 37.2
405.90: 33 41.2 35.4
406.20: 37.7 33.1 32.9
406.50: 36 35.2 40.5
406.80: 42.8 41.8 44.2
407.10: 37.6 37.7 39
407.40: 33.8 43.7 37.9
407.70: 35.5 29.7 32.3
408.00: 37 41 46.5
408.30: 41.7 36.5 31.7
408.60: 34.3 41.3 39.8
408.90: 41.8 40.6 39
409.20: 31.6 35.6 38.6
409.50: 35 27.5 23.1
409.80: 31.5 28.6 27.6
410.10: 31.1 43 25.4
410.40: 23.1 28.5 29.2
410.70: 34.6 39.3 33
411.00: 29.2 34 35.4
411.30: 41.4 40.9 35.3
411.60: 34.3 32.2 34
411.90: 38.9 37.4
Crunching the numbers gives 1.3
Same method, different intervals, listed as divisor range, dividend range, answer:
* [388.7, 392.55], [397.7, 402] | 1.18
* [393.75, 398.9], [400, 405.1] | 1.32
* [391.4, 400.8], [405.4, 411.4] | 1.20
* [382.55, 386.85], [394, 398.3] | 1.06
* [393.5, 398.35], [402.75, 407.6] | 1.38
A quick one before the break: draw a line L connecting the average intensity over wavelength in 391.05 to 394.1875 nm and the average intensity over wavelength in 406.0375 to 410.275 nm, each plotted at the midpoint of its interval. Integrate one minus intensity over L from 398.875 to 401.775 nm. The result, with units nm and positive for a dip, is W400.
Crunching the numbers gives -0.46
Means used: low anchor 30.7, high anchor 36.4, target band 38.9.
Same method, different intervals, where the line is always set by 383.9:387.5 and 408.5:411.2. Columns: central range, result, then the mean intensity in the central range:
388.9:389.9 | 0.09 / 30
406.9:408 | -0.13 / 37.3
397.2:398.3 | 0.11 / 29.7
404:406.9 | -0.37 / 37.5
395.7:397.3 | 0.42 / 24.5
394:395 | 0.01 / 32.8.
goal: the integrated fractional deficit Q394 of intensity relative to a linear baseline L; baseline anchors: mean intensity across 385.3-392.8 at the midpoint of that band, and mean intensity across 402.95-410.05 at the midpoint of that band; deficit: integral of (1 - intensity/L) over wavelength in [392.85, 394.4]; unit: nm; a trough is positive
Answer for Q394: 0.40 nm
